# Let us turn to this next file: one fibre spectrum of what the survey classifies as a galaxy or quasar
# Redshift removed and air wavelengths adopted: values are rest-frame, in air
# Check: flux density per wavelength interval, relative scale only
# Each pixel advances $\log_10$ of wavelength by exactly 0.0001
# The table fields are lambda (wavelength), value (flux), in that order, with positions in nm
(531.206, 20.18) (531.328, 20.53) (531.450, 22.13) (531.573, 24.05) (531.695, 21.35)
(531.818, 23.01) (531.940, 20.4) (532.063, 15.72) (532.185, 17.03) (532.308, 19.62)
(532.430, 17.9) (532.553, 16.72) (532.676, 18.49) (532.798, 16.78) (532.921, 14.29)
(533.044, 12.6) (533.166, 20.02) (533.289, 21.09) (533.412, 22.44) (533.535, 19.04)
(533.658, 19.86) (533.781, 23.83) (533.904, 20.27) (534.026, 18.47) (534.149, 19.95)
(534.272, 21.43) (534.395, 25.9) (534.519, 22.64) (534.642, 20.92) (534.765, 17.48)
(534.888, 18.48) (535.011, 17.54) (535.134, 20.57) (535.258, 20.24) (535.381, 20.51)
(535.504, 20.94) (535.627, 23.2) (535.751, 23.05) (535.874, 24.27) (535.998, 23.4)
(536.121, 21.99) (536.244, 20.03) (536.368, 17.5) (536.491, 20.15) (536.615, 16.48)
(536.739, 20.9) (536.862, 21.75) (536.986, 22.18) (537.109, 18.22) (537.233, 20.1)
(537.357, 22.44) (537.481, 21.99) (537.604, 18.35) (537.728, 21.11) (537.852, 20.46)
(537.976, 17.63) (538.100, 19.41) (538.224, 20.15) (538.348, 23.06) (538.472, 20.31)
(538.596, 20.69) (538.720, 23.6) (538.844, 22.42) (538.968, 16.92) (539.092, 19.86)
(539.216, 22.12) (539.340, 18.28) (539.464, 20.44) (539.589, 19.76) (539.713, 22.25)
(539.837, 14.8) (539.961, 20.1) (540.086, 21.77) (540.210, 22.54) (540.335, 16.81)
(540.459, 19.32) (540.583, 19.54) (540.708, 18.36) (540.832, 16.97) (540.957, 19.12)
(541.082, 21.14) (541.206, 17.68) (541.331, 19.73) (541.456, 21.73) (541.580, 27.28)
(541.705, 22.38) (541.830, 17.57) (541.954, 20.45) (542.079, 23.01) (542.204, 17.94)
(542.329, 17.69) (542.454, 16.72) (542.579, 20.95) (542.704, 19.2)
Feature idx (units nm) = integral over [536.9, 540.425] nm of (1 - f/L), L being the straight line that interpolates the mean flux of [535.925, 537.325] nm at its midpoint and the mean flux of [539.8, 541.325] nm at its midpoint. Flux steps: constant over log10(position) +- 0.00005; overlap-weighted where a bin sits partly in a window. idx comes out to -0.11 nm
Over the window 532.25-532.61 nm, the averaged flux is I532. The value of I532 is 18.1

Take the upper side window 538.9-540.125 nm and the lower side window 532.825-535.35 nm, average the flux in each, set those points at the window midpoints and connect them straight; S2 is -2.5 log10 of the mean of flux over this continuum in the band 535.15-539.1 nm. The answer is -0.056 mag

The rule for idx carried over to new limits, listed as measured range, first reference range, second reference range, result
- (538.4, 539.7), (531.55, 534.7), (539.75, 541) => -0.095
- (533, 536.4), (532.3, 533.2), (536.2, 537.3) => -0.463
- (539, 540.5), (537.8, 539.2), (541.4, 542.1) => 0.091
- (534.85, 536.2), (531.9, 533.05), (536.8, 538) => -0.147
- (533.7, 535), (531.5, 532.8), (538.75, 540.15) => -0.085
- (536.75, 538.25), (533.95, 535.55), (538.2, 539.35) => 0.028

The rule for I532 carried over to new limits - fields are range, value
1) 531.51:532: 22.2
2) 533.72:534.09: 20.9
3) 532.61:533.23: 16.5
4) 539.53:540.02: 19.3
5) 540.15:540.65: 19.5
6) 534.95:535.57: 20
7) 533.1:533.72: 20.4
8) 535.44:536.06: 23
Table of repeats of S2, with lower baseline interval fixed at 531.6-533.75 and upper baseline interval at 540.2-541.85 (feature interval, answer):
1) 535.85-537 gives -0.075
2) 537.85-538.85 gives -0.064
